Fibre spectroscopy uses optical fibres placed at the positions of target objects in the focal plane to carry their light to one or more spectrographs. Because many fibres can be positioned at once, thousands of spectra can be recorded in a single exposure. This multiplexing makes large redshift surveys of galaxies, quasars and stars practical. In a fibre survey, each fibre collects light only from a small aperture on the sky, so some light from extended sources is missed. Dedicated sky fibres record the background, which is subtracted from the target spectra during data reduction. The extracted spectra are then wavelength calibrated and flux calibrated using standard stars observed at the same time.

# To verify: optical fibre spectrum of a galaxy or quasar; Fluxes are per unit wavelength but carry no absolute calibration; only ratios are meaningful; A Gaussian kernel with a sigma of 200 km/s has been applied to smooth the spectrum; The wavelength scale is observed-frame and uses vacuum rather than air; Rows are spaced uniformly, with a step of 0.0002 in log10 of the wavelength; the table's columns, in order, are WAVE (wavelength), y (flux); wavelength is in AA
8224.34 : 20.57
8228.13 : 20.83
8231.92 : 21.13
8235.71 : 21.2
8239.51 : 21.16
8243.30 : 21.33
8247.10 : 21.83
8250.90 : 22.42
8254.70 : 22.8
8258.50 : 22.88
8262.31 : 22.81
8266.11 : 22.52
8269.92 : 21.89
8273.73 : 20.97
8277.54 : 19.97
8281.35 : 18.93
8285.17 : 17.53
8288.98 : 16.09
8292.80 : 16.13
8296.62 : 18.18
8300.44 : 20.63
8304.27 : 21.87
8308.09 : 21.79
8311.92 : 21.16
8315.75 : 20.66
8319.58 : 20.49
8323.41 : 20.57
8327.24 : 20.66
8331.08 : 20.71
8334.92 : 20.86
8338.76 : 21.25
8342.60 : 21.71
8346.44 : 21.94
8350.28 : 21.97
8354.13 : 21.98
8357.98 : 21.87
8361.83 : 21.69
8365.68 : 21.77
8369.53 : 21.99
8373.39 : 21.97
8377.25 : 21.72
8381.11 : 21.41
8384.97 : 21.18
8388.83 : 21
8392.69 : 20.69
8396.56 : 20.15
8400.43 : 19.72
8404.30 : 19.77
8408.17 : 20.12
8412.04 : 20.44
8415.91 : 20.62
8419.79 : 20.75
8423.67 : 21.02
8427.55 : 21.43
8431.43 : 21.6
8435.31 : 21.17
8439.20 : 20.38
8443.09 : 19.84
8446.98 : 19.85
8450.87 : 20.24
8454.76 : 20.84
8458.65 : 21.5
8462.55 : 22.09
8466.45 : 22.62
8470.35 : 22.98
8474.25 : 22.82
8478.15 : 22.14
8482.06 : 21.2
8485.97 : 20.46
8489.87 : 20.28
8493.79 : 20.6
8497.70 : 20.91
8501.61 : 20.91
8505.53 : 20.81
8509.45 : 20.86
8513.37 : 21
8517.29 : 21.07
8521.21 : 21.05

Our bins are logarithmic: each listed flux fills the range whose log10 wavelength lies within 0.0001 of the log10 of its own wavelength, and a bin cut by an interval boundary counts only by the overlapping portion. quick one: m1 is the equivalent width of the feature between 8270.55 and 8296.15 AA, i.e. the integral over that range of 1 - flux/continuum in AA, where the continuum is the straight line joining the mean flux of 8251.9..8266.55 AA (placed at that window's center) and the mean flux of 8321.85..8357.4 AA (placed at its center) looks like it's 4.47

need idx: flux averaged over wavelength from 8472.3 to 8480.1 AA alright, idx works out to 22.5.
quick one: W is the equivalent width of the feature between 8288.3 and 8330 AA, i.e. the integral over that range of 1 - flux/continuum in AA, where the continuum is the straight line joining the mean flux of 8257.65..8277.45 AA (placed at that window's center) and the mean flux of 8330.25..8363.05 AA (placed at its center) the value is 3.4 AA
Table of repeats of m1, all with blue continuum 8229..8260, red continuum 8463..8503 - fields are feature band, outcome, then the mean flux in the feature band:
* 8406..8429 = 1.0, 20.7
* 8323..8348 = 0.7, 21.1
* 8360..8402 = 0.8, 21.2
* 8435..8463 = 1.2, 20.6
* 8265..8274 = 0.0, 21.9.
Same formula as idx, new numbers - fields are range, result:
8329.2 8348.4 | 21.3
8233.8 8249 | 21.4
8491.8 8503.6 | 20.8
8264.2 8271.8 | 22.2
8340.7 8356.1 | 21.9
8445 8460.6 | 20.6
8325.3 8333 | 20.7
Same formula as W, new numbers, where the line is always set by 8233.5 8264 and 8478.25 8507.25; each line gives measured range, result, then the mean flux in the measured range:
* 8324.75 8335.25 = 0.44 AA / 20.7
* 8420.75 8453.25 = 0.63 AA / 20.7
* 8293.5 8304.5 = 1.14 AA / 19.5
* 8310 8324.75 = 0.66 AA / 20.7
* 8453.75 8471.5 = -0.89 AA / 22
